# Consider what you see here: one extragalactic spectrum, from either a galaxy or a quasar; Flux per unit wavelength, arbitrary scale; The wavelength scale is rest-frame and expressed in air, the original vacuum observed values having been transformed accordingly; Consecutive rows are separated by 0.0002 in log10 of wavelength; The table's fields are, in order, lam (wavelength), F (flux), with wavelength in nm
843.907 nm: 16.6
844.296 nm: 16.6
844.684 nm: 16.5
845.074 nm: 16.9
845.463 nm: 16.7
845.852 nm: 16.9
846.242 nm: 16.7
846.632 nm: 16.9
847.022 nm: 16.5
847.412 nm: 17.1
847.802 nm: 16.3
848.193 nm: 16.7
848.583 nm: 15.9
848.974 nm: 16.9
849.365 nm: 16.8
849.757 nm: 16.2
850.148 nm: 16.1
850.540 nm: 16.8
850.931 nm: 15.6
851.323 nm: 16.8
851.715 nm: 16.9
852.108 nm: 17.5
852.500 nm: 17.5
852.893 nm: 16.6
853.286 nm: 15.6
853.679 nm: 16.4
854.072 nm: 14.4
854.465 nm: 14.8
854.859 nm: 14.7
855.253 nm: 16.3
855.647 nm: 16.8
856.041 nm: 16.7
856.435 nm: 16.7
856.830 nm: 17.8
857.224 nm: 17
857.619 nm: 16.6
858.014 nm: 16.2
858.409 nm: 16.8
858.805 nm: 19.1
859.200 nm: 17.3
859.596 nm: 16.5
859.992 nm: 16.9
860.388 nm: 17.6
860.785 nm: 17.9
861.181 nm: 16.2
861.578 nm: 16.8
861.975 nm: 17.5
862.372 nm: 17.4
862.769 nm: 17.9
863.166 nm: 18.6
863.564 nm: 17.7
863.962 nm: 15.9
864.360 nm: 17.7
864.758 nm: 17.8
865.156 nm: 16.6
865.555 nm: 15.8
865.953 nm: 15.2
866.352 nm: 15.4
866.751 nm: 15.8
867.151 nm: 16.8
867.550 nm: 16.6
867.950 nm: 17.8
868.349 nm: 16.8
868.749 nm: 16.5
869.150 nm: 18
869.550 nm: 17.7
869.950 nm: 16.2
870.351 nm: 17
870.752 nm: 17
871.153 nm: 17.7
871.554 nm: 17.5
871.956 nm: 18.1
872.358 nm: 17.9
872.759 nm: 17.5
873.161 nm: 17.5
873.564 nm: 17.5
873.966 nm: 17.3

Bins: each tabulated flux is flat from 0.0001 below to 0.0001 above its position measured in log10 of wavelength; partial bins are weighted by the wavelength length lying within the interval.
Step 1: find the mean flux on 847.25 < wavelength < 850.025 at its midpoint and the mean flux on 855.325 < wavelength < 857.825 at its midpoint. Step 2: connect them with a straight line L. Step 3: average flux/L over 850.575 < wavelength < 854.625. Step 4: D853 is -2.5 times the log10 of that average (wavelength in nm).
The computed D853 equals 0.031 mag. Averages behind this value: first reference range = 16.5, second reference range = 16.9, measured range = 16.2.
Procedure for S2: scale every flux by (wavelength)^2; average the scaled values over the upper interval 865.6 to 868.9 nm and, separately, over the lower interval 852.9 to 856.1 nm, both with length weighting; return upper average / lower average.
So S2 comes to 1.1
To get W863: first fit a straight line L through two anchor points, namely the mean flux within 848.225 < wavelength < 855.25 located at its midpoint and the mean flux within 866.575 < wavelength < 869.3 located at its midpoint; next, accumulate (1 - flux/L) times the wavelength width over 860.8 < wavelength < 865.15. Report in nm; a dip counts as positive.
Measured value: -0.17 nm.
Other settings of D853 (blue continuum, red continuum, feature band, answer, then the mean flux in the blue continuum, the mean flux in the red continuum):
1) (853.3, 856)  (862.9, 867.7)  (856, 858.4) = -0.064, 15.6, 16.7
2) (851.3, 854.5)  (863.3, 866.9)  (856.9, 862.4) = -0.047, 16.3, 16.5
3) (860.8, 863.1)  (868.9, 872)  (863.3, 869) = 0.044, 17.3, 17.3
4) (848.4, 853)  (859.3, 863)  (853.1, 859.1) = 0.034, 16.6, 17.2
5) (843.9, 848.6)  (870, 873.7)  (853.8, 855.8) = 0.103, 16.7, 17.5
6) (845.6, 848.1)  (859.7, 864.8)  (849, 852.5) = 0.015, 16.7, 17.3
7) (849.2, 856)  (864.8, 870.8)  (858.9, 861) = -0.058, 16.2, 16.6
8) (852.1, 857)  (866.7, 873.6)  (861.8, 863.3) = -0.068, 16.2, 17.2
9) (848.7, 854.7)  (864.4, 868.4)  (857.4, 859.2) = -0.051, 16.3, 16.5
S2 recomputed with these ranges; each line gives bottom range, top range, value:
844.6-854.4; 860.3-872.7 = 1.08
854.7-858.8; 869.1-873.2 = 1.08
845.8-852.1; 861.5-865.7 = 1.08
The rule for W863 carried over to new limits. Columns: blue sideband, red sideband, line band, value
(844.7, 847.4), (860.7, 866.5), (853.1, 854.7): 0.149 nm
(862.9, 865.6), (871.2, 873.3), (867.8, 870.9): 0.075 nm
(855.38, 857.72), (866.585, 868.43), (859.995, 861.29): -0.029 nm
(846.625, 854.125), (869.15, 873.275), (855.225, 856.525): 0.007 nm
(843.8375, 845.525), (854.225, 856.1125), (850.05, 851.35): -0.011 nm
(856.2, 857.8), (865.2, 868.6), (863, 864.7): -0.099 nm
